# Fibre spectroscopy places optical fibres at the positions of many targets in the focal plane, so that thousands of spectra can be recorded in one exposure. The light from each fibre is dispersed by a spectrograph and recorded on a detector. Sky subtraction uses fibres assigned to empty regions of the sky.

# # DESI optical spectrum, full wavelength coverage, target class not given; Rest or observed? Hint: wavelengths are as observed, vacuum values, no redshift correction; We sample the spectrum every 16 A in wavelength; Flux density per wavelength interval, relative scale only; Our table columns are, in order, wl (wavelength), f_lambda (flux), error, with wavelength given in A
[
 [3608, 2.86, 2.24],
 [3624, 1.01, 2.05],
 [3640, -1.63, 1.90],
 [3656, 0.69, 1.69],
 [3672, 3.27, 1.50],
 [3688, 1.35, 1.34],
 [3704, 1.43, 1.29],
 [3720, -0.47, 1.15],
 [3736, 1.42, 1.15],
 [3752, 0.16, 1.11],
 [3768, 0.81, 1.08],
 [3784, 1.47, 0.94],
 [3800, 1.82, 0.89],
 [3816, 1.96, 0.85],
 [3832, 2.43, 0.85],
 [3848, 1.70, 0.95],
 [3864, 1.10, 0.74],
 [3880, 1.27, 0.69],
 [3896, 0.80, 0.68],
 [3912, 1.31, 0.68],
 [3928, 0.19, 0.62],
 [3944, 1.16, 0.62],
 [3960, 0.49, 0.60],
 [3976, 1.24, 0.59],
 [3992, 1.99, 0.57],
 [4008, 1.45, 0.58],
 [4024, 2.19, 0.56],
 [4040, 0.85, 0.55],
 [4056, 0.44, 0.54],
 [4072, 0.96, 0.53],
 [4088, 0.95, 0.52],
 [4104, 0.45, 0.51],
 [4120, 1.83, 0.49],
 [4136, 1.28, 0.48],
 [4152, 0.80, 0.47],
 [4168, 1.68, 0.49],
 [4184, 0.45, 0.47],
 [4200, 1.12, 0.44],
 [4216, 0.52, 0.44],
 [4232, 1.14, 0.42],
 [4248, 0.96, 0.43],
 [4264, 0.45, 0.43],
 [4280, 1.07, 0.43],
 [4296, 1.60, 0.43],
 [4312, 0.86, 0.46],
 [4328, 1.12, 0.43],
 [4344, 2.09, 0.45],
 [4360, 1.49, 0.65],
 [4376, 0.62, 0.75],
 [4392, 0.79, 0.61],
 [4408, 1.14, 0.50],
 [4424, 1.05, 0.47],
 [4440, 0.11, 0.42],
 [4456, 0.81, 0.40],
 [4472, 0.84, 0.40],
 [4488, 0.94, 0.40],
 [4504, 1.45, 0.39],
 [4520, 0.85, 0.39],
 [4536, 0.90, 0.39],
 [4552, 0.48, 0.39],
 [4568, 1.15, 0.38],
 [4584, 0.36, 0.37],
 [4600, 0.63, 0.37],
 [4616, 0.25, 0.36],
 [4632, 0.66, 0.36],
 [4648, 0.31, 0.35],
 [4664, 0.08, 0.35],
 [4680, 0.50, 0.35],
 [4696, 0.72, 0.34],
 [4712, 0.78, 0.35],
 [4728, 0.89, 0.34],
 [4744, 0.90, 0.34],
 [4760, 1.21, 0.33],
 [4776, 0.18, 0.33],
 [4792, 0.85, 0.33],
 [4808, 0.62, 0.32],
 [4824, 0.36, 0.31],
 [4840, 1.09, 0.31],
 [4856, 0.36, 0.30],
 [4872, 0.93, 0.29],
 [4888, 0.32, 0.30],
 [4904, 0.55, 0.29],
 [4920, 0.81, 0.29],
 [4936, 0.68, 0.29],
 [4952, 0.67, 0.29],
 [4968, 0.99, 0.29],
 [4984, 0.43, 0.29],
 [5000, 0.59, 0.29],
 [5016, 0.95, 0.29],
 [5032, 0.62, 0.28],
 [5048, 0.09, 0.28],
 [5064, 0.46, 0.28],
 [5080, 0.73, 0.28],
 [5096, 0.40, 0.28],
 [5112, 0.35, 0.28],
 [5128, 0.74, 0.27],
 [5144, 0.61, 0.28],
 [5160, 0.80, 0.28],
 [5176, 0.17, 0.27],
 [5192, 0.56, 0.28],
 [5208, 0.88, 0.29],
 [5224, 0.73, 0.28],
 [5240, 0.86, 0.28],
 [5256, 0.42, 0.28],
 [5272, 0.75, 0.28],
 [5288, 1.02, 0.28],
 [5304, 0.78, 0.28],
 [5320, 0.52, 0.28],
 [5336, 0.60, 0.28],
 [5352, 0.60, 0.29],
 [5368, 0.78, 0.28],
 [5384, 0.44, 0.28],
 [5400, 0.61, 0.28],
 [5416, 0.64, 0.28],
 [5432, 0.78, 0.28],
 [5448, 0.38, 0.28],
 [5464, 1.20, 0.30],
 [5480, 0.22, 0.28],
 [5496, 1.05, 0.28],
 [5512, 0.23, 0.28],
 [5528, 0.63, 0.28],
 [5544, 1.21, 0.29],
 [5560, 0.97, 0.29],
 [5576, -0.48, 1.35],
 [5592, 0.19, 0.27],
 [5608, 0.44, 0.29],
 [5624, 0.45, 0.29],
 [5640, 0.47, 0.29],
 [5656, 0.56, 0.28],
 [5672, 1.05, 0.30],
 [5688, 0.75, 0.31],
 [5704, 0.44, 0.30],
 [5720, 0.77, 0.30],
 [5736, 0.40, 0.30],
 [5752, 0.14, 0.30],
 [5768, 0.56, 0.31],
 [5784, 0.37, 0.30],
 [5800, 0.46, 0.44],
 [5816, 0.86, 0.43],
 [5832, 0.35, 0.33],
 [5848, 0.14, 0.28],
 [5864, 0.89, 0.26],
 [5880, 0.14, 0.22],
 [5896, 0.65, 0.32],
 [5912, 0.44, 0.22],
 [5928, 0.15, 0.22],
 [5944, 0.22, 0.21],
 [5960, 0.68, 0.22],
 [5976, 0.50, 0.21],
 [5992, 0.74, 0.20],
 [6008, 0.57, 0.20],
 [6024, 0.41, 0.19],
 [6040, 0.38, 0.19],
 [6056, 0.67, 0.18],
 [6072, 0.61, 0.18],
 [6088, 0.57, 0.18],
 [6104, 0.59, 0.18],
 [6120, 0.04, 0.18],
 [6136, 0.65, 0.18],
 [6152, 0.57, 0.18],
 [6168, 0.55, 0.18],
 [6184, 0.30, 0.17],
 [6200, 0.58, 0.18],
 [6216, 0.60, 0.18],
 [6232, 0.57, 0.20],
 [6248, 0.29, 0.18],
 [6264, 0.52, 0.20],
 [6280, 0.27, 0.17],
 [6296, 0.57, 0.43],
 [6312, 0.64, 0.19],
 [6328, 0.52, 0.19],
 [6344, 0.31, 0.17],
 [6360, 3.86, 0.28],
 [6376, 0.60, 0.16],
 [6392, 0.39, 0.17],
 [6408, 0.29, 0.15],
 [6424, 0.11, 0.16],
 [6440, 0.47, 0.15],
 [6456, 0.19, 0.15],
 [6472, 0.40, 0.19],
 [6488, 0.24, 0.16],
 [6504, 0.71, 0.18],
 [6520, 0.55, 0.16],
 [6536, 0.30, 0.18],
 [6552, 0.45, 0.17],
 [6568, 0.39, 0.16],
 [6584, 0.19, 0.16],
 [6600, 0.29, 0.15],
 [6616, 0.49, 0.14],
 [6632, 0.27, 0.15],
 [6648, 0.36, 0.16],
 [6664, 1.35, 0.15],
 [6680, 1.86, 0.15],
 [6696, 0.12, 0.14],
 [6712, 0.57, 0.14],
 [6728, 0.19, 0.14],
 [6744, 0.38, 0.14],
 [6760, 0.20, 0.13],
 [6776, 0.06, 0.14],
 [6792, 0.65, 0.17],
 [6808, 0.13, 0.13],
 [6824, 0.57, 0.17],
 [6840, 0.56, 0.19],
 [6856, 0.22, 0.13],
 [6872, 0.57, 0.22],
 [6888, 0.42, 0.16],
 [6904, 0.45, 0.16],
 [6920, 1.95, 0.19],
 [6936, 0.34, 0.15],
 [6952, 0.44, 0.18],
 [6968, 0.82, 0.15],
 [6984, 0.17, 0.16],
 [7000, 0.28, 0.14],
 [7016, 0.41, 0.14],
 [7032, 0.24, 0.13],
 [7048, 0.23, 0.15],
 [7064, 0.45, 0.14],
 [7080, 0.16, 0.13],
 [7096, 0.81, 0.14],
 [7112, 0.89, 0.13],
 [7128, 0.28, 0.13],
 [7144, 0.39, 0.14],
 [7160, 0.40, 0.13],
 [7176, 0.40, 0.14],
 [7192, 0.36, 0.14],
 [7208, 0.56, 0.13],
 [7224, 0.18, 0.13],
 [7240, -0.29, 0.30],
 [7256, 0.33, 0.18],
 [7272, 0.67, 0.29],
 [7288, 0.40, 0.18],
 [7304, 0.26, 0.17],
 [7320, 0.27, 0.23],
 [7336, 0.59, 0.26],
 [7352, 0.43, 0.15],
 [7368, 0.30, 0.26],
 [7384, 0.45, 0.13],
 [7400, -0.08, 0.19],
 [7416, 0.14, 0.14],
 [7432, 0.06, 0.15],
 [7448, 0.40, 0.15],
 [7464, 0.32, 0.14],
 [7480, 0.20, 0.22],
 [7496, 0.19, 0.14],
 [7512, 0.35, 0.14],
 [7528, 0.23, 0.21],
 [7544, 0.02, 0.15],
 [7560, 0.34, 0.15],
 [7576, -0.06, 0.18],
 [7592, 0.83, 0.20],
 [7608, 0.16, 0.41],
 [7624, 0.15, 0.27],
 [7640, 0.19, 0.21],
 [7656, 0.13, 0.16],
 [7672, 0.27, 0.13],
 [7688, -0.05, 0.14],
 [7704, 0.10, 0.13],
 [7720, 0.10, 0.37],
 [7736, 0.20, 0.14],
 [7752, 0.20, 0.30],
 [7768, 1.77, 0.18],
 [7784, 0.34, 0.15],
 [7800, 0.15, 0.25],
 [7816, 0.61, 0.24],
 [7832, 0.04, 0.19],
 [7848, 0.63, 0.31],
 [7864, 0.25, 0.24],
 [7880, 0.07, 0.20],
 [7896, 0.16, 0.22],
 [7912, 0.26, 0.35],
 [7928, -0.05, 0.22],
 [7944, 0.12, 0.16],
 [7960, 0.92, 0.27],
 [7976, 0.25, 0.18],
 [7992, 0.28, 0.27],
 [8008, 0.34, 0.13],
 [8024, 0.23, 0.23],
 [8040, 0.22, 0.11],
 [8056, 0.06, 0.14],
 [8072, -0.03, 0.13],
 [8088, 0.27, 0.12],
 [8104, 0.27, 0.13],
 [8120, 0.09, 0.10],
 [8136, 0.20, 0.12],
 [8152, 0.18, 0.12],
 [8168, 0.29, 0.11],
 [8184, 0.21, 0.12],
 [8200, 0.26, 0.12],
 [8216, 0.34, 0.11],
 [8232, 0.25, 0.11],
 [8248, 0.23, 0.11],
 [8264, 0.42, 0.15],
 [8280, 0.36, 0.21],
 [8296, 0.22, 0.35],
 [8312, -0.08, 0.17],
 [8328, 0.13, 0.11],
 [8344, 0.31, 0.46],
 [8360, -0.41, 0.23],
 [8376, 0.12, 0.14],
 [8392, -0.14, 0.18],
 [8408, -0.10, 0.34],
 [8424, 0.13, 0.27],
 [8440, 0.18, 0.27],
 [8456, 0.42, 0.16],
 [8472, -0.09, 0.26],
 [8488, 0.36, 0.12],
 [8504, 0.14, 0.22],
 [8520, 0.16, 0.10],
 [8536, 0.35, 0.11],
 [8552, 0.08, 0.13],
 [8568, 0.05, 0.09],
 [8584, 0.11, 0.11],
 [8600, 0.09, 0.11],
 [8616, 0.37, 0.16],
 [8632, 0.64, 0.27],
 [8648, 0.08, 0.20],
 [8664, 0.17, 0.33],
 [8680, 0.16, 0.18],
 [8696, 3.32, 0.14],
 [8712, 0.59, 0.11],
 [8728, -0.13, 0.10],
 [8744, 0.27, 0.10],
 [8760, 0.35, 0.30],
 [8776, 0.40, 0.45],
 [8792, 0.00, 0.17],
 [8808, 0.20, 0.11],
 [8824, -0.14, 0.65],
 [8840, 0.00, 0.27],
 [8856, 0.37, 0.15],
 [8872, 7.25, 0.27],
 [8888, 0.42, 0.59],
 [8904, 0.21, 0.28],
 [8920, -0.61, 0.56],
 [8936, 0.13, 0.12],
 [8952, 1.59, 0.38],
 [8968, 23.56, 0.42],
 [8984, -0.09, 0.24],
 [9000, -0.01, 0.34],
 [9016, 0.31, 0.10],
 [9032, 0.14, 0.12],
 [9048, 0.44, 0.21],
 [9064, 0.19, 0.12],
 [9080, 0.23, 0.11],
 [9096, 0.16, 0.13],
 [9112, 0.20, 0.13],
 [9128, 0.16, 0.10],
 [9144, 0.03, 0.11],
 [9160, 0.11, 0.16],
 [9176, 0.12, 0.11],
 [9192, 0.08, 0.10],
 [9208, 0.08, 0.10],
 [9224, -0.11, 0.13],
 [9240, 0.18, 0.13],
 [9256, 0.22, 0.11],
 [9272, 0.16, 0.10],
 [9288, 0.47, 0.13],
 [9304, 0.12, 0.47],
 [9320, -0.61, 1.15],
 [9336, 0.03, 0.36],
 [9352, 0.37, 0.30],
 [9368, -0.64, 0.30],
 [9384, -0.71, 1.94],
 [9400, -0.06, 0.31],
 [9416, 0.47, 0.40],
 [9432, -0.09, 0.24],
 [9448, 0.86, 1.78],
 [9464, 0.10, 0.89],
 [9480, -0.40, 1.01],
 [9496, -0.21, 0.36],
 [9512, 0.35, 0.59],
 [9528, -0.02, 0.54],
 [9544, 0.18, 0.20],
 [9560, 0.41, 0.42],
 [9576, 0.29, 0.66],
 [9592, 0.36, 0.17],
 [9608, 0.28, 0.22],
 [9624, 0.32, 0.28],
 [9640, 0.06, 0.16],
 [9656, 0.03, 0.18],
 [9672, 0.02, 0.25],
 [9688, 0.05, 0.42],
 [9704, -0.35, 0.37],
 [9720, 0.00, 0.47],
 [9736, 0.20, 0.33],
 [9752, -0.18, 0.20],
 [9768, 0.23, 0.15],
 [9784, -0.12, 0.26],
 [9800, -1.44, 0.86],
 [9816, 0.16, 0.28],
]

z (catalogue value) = 0.79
